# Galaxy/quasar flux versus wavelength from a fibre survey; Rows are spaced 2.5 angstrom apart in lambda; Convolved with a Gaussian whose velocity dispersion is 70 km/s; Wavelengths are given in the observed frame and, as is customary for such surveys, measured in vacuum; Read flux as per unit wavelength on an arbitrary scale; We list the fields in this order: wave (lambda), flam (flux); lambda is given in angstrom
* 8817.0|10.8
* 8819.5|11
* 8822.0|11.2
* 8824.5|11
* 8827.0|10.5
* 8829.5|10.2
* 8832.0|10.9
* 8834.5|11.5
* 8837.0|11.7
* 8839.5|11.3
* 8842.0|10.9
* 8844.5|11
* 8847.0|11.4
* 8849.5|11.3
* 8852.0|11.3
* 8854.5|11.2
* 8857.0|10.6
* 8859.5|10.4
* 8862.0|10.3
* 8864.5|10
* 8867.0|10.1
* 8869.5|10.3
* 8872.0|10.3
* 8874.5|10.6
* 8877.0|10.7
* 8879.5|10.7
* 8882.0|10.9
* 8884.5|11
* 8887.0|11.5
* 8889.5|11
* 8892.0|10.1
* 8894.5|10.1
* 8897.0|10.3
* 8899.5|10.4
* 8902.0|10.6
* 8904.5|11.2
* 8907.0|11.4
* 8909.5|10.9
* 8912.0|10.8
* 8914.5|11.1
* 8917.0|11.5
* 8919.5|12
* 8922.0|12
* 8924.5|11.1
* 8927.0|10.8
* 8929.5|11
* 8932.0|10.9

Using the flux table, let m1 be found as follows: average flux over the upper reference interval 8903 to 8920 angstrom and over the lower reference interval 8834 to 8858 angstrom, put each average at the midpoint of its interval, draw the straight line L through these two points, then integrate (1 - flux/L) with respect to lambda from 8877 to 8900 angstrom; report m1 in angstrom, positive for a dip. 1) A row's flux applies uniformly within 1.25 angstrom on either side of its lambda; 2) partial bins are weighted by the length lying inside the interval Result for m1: 1.12 angstrom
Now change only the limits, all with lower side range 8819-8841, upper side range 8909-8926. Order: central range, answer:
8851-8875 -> 1.4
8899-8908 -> 0.3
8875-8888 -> 0.3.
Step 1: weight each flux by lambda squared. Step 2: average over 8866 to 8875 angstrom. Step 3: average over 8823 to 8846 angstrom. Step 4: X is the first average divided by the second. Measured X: 0.9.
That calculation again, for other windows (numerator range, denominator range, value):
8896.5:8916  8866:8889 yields 1.02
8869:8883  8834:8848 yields 0.95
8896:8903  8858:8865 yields 1.02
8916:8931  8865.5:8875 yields 1.12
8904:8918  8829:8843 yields 1.02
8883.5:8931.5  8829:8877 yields 1.03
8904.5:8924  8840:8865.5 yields 1.06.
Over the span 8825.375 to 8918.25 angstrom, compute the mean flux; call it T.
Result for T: 10.8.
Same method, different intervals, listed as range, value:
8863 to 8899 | 10.5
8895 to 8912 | 10.8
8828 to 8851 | 11.1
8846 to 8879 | 10.6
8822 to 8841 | 11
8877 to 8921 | 10.9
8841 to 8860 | 11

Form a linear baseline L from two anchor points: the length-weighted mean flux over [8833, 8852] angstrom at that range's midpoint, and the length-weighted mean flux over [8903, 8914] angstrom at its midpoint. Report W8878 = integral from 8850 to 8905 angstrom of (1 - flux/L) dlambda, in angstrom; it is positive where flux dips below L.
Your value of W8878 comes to 2.7 angstrom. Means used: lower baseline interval 11.3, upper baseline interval 11.1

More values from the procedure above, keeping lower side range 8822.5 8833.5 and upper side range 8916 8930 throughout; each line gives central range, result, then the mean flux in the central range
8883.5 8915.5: 1.3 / 10.8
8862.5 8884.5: 1.1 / 10.5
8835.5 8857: -0.8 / 11.2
